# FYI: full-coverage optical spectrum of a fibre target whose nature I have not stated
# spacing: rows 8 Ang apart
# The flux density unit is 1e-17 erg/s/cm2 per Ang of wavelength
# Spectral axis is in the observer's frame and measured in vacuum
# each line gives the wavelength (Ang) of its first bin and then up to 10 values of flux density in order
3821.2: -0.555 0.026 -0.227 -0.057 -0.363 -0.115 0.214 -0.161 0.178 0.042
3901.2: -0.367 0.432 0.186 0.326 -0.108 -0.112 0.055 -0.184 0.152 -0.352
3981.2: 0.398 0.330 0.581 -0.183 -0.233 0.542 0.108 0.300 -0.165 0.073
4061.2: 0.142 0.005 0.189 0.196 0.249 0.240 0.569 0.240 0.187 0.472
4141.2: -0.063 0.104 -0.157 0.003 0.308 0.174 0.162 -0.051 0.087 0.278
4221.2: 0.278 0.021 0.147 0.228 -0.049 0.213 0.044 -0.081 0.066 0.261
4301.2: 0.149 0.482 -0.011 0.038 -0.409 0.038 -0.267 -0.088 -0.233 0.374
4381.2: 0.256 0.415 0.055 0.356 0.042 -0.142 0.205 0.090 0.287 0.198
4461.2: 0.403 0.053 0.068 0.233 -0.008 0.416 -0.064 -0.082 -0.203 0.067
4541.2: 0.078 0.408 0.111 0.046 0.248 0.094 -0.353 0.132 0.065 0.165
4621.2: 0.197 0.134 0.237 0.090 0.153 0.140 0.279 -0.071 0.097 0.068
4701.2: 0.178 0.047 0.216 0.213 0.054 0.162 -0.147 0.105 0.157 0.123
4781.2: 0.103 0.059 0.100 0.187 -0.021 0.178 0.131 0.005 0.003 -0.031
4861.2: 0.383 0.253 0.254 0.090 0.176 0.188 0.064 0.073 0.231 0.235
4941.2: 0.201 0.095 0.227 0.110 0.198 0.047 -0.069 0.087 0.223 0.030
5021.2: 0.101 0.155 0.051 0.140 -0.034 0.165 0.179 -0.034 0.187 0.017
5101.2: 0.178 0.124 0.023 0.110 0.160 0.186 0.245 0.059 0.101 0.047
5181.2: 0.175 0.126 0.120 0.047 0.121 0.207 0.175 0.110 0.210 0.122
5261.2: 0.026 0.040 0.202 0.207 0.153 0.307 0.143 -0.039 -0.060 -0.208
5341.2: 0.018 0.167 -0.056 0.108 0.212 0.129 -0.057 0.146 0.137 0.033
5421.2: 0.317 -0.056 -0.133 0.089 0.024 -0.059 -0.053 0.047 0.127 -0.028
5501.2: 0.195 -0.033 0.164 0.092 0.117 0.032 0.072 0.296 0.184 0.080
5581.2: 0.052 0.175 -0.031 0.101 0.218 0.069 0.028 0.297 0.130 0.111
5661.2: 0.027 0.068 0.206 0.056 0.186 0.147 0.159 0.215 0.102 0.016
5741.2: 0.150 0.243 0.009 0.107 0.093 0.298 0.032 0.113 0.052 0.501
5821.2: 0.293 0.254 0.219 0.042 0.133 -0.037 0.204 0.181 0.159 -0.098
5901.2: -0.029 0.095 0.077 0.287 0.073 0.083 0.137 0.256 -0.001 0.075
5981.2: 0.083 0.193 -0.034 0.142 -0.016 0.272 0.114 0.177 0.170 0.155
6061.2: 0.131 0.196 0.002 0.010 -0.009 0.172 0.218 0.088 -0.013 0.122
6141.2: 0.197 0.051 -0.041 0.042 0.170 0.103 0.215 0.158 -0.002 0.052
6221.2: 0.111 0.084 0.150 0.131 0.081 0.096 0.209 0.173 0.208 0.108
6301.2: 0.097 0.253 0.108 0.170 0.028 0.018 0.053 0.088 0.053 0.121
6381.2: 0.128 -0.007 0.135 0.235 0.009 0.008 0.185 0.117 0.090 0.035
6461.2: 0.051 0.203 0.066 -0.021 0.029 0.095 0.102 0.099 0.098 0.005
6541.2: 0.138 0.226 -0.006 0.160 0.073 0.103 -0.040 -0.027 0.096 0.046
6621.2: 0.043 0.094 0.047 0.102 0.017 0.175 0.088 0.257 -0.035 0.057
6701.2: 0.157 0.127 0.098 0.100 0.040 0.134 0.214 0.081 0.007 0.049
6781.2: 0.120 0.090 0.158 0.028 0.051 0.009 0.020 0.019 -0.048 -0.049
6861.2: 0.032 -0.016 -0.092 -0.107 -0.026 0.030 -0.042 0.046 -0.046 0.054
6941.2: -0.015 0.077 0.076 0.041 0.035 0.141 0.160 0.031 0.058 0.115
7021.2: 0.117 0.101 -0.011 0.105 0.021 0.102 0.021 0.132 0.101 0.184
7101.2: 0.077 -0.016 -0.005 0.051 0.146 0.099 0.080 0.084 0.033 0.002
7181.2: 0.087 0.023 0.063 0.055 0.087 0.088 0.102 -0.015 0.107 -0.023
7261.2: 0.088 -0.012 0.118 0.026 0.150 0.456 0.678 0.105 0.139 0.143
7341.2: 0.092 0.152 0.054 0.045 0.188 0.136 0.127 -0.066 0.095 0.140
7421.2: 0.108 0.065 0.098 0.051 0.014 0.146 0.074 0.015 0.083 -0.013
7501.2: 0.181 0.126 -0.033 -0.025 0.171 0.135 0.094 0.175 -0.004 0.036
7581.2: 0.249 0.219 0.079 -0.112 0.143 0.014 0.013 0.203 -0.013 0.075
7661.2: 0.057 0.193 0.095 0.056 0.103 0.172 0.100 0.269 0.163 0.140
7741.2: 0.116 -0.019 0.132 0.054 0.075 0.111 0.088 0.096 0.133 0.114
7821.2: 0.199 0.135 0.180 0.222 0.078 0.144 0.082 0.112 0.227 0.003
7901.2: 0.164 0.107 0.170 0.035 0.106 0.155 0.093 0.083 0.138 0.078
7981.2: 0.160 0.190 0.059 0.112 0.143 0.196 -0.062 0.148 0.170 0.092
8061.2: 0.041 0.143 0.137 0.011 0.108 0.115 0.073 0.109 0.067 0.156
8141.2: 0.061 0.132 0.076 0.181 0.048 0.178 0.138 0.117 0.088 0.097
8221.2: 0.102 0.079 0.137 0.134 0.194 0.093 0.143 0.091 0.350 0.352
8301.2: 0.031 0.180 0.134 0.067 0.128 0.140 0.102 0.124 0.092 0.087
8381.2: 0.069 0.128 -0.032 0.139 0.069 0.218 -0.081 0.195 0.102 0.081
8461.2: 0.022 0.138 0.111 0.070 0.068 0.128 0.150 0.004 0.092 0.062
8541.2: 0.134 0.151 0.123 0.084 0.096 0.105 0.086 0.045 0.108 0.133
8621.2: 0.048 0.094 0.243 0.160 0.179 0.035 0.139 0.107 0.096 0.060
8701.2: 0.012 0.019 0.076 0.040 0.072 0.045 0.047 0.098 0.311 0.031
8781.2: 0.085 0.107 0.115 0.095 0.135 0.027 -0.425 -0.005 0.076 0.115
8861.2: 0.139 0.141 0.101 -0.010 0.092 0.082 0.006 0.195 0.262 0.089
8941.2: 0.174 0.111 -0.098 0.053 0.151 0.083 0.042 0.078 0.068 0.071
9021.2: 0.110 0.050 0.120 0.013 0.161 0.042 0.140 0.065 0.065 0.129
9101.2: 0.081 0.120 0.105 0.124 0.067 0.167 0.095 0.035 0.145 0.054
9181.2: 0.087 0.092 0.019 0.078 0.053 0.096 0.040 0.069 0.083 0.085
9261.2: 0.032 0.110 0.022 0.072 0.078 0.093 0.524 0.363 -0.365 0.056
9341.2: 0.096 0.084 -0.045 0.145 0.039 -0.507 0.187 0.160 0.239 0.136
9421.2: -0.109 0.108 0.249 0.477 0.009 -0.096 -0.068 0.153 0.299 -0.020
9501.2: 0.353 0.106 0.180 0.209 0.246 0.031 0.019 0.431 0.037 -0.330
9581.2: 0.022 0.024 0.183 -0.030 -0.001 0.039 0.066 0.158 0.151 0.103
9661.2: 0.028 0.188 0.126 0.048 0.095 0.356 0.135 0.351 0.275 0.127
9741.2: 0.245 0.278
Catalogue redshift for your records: 0.96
